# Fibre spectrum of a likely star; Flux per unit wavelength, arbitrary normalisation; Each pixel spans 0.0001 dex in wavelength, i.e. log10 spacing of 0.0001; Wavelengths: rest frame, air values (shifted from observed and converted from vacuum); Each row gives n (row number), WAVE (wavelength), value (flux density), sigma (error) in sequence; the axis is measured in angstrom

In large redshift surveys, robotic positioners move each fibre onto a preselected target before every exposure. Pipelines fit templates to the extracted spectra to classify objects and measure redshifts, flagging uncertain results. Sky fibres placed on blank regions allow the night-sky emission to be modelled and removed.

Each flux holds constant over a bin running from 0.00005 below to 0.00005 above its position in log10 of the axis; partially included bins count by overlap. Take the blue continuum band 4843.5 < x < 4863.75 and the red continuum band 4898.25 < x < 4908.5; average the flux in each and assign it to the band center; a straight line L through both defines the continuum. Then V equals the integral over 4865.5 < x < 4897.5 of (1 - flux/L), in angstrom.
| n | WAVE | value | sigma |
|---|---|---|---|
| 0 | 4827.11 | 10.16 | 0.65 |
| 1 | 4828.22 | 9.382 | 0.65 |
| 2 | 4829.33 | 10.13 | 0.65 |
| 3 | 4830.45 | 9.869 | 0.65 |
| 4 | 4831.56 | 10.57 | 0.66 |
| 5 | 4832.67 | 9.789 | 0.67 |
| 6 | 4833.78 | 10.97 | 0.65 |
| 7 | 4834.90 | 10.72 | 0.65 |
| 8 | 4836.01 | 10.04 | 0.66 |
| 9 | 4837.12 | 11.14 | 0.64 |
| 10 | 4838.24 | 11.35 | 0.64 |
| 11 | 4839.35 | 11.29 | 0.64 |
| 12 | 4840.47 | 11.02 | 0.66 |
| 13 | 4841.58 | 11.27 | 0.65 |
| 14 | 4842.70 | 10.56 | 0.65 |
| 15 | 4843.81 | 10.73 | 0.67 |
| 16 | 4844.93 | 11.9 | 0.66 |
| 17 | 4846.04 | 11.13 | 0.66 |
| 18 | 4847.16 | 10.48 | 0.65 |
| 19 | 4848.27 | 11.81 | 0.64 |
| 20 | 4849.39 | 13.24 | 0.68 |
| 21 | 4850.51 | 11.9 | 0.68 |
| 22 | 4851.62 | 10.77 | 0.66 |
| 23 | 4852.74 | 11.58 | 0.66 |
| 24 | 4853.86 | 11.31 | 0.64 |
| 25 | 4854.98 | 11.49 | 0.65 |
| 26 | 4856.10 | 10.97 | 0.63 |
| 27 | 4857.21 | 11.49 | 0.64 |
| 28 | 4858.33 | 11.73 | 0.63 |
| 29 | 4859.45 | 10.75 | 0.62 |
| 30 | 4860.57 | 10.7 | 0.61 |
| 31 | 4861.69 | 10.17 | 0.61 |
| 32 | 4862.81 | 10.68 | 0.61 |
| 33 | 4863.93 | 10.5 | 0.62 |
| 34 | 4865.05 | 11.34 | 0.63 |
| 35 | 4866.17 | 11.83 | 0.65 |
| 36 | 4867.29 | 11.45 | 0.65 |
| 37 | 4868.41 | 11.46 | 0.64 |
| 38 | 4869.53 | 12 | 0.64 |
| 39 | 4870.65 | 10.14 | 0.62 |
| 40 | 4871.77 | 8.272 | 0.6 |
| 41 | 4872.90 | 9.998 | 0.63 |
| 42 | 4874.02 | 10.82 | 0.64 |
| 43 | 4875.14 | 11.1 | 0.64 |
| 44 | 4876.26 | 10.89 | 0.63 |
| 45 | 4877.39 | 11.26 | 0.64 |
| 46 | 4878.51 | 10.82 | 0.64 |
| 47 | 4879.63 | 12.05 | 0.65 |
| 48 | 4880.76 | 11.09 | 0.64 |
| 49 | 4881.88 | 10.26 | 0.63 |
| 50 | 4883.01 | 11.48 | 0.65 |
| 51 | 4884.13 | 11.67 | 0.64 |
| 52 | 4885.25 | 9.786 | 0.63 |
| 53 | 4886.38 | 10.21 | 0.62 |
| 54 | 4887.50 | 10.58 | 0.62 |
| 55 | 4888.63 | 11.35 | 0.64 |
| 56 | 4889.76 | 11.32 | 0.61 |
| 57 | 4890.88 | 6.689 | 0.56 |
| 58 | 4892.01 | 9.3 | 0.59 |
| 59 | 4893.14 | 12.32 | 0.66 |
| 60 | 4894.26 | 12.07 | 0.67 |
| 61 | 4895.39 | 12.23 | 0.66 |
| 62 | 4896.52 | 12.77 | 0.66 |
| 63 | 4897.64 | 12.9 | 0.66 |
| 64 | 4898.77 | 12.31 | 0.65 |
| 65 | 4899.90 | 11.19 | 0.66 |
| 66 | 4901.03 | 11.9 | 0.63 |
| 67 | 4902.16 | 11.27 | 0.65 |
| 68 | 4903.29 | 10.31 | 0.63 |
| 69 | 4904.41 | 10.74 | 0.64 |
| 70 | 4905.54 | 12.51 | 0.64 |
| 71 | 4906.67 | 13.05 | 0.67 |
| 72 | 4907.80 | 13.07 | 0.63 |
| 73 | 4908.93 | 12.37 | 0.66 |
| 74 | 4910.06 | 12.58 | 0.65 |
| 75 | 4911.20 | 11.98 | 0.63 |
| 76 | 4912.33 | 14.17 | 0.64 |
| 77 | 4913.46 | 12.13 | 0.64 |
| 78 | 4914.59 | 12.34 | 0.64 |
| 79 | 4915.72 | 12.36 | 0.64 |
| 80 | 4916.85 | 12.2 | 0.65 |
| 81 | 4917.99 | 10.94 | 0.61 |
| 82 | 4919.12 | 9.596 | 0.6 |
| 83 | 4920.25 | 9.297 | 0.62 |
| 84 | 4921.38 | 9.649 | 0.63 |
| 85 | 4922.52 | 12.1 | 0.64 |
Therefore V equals 1.8 angstrom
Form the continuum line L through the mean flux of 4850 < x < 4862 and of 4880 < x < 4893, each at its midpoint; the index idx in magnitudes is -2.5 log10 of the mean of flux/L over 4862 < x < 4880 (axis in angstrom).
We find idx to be -0.008 mag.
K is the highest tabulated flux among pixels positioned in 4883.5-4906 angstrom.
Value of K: 12.9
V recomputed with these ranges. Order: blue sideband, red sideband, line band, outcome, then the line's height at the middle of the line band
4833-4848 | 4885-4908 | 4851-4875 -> 0.4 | 11.1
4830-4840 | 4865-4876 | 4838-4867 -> -1.3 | 10.7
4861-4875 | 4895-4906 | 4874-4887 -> 0.2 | 11.1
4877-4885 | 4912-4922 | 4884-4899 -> 0.2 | 11.2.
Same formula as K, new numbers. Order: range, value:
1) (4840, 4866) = 13.24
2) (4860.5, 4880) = 12.05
